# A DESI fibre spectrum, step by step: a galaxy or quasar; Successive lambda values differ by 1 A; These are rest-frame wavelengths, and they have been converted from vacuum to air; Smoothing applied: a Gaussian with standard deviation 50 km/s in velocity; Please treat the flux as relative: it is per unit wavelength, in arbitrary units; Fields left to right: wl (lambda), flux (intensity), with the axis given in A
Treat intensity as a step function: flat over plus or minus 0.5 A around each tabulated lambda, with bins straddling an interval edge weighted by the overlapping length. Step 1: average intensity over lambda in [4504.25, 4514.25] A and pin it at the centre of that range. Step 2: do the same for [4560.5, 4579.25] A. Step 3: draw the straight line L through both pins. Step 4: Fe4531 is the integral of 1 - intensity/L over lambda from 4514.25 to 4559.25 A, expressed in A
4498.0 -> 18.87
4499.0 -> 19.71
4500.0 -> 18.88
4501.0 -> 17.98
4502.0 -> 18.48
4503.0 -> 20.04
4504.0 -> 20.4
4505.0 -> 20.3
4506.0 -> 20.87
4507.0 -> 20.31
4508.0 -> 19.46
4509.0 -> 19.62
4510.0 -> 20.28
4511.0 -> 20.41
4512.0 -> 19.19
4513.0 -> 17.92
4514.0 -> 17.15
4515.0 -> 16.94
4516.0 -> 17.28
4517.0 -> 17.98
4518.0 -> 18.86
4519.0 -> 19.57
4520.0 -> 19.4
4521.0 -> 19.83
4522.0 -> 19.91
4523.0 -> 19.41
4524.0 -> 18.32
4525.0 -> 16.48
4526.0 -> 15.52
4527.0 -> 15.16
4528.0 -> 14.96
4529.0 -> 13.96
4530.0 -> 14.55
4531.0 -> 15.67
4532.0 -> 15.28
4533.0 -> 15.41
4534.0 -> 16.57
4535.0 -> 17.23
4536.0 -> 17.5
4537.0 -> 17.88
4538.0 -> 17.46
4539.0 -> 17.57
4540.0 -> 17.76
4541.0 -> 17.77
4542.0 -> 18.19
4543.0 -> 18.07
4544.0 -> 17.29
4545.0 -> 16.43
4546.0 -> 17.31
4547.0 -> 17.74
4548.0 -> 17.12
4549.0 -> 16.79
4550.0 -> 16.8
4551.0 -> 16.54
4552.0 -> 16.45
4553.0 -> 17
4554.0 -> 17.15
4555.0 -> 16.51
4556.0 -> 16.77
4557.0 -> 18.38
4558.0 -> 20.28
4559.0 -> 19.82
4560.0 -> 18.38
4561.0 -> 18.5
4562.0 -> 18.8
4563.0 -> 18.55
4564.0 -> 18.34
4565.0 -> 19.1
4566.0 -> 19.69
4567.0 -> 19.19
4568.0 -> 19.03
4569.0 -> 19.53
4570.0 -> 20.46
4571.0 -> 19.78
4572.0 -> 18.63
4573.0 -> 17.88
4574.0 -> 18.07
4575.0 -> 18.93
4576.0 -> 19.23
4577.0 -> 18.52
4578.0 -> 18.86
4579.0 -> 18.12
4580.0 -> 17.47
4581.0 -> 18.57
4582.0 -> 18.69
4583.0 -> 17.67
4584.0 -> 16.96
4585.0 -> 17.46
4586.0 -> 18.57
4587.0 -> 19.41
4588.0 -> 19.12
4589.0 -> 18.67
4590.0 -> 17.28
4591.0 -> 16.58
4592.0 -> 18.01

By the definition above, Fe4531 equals 4.7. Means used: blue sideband 19.6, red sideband 18.9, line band 17.3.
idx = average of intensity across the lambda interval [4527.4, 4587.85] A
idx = 17.8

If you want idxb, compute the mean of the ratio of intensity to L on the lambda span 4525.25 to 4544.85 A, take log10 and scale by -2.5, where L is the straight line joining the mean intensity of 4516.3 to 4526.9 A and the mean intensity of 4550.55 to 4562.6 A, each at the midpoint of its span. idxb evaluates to 0.10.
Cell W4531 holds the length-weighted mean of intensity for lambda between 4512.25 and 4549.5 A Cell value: 17.3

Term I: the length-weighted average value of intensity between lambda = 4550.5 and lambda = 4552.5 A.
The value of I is 16.5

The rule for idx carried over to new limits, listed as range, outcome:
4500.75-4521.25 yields 19.2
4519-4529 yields 17.6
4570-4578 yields 18.8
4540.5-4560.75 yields 17.6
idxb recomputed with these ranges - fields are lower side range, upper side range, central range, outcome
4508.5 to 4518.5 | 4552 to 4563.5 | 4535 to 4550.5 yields 0.05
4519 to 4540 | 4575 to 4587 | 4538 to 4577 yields -0.03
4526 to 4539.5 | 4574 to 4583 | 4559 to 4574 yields -0.07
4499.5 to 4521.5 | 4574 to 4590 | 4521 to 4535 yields 0.16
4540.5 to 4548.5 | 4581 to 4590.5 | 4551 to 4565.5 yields -0.02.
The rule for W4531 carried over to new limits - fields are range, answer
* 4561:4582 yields 18.8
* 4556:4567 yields 18.9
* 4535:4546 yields 17.6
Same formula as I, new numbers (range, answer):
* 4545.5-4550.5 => 17.2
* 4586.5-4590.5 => 18.6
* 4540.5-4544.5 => 17.8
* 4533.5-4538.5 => 17.3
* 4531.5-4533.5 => 15.3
